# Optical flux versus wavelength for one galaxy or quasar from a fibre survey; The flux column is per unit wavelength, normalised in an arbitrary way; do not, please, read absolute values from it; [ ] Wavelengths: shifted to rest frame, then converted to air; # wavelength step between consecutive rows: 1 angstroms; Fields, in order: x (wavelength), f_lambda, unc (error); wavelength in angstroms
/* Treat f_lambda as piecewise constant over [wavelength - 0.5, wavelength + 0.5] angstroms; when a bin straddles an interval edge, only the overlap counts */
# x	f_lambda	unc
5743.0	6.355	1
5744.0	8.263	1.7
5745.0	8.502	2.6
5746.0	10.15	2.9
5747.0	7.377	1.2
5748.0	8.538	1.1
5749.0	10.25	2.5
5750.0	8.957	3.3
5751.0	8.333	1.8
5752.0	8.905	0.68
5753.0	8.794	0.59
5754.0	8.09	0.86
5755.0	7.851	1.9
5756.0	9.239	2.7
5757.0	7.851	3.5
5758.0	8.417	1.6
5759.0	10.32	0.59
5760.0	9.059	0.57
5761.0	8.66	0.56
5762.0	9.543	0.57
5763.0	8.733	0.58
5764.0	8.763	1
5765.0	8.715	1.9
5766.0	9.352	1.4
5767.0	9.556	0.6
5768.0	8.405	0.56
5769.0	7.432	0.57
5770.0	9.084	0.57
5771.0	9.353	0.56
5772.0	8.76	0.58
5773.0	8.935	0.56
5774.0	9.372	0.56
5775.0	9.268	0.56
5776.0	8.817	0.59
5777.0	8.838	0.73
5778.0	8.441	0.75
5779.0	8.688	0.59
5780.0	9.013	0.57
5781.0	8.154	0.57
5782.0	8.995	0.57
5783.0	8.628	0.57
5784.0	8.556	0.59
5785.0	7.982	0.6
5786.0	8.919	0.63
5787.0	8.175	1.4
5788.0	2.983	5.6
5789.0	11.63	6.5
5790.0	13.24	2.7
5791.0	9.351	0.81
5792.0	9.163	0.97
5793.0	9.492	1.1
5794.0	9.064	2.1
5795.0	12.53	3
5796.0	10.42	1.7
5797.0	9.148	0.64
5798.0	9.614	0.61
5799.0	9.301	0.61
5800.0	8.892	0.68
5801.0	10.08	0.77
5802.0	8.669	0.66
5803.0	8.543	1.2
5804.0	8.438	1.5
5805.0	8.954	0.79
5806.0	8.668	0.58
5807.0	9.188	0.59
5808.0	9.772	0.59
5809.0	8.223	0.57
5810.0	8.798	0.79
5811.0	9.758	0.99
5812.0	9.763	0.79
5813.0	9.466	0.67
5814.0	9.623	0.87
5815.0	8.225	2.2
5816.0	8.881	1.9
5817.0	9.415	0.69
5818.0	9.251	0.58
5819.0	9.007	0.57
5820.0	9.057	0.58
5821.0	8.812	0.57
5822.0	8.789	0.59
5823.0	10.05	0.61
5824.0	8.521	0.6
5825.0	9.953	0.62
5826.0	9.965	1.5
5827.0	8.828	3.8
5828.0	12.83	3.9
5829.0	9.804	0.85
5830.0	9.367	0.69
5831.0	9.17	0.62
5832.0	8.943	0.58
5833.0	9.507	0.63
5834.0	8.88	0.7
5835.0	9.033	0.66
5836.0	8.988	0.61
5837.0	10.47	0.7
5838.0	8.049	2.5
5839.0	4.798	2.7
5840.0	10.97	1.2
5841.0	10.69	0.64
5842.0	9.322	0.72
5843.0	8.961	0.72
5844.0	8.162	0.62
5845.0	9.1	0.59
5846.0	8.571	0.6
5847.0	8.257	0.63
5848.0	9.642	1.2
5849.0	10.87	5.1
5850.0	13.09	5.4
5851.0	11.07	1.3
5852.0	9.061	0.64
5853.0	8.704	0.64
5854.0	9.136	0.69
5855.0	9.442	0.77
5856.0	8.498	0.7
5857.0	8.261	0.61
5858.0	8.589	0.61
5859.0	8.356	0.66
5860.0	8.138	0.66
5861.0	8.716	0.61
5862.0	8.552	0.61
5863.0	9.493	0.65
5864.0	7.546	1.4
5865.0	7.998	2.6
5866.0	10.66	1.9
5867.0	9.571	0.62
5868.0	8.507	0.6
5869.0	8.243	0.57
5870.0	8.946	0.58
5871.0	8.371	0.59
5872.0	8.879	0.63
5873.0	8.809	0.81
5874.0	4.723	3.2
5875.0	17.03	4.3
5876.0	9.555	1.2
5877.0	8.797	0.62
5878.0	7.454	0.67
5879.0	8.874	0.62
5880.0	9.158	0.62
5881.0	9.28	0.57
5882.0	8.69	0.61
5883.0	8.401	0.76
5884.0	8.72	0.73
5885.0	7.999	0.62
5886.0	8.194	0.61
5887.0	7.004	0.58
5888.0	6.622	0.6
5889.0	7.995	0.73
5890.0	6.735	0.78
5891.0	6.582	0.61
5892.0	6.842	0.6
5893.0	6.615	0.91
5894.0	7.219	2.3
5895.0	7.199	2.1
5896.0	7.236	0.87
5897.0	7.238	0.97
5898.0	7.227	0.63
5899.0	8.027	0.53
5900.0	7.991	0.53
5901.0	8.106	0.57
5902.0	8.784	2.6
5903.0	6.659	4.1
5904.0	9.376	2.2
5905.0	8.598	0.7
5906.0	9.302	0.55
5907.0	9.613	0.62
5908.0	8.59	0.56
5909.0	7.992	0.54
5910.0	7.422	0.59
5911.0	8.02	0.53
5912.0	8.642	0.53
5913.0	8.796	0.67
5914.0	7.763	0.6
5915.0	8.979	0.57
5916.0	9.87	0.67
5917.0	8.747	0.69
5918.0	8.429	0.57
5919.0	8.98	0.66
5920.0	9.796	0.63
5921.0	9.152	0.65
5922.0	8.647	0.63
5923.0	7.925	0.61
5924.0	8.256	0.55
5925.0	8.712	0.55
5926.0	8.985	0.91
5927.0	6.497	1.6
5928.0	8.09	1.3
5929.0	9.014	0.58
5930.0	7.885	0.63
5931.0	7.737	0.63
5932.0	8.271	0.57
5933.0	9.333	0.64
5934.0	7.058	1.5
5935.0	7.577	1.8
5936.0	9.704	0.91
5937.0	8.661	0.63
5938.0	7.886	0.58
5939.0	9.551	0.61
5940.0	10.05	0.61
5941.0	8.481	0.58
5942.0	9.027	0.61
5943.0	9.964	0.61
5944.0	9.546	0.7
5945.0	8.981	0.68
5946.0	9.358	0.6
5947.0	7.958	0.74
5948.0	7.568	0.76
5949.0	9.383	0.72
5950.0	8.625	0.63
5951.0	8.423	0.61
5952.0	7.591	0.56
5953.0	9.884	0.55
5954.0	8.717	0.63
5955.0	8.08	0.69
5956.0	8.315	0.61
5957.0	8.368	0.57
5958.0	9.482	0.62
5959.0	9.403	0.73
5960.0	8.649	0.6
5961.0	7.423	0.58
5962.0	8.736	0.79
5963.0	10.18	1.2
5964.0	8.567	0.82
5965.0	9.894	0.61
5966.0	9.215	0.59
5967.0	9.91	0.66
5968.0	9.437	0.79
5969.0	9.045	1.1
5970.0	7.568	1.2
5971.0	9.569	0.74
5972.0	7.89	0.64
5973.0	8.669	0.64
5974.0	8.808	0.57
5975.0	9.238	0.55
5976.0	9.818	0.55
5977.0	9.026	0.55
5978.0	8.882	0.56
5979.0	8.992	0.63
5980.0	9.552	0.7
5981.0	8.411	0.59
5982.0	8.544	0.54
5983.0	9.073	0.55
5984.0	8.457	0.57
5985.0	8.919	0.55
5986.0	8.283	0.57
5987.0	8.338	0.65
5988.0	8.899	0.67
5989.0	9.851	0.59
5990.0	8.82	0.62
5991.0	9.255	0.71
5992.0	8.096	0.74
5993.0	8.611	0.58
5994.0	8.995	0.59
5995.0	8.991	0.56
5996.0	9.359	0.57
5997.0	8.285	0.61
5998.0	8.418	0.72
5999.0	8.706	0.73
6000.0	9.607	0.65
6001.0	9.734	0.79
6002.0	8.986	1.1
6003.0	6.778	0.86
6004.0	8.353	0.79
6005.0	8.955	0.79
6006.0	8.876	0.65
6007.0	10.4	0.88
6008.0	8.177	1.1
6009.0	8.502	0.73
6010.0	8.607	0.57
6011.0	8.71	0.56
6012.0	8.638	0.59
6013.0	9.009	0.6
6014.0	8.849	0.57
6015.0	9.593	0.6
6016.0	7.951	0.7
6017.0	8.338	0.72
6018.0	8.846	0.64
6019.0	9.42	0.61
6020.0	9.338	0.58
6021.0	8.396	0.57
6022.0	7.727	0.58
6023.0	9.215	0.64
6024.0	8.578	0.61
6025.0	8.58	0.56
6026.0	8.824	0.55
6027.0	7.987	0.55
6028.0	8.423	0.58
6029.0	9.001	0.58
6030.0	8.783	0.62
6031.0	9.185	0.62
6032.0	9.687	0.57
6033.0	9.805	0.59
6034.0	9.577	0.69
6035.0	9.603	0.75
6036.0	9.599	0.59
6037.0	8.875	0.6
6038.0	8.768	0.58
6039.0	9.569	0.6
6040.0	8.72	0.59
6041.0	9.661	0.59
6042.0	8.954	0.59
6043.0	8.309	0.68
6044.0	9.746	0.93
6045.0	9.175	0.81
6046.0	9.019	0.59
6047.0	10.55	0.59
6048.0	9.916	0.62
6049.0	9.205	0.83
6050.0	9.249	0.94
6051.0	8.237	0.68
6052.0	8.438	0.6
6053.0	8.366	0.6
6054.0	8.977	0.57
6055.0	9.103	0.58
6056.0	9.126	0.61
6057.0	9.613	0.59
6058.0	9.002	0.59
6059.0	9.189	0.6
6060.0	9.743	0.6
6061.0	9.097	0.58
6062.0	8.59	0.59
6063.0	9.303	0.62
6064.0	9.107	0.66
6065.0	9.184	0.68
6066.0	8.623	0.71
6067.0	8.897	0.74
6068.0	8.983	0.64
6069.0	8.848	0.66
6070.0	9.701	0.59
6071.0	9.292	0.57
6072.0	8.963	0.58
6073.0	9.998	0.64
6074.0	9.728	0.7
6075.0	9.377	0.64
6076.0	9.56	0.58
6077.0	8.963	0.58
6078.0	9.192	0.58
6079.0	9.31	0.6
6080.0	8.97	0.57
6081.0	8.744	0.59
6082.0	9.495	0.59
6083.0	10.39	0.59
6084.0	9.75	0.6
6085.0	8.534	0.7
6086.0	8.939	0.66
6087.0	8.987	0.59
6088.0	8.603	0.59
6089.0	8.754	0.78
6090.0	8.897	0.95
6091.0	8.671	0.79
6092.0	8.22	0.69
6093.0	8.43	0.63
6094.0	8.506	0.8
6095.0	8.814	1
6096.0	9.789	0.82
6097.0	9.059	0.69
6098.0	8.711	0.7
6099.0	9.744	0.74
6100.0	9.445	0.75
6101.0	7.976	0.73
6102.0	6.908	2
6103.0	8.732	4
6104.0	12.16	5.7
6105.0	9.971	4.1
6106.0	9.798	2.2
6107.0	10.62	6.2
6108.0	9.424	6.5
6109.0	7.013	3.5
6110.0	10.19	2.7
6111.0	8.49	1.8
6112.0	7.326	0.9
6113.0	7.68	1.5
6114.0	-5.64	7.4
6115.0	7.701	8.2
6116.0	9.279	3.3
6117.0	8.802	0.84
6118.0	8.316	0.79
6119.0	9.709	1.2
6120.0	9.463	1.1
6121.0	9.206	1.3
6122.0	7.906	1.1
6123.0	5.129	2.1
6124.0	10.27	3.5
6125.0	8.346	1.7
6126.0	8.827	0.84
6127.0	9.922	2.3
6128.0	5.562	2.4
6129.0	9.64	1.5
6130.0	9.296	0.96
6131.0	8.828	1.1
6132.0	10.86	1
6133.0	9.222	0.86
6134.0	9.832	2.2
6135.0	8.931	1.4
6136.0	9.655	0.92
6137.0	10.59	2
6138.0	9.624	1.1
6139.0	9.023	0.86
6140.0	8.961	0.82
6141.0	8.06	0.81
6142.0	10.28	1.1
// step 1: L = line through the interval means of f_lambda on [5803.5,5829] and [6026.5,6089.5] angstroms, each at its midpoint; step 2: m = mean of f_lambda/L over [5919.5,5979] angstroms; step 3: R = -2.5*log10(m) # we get 0.06 mag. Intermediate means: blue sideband 9.3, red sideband 9.16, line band 8.76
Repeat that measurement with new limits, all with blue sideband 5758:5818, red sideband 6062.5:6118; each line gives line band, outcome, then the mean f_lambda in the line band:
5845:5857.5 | -0.06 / 9.53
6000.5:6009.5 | 0.01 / 8.75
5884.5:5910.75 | 0.16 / 7.74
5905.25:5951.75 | 0.04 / 8.63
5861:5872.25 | 0.03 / 8.79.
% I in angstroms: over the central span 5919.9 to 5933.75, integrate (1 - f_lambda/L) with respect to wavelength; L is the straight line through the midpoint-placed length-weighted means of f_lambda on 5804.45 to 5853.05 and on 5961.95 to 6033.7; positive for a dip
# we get 1.0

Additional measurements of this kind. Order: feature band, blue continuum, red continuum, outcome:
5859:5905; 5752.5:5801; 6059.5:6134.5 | 3.4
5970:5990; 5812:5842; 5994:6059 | 0.4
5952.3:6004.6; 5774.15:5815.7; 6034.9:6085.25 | 1.8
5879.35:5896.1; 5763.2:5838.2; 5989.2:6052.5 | 2.5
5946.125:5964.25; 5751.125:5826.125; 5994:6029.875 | 0.4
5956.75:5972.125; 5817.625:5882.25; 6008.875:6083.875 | 0.2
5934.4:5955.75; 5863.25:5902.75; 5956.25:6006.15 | -0.4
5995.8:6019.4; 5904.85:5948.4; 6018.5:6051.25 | 0.5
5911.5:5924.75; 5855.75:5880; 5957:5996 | 0.2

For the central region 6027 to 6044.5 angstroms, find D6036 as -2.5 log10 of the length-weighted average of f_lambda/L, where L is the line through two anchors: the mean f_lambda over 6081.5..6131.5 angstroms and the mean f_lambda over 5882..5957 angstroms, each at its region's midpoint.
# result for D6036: -0.08 mag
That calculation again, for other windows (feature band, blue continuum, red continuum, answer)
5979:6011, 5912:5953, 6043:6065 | 0.01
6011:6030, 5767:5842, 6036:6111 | 0.05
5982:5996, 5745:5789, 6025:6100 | 0.02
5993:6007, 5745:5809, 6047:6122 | 0.01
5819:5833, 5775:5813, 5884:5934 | -0.08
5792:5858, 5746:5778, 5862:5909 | -0.09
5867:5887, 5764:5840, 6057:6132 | 0.02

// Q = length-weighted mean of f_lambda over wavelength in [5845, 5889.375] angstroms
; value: 8.92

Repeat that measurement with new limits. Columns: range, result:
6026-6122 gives 8.93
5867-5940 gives 8.36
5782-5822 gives 9.16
